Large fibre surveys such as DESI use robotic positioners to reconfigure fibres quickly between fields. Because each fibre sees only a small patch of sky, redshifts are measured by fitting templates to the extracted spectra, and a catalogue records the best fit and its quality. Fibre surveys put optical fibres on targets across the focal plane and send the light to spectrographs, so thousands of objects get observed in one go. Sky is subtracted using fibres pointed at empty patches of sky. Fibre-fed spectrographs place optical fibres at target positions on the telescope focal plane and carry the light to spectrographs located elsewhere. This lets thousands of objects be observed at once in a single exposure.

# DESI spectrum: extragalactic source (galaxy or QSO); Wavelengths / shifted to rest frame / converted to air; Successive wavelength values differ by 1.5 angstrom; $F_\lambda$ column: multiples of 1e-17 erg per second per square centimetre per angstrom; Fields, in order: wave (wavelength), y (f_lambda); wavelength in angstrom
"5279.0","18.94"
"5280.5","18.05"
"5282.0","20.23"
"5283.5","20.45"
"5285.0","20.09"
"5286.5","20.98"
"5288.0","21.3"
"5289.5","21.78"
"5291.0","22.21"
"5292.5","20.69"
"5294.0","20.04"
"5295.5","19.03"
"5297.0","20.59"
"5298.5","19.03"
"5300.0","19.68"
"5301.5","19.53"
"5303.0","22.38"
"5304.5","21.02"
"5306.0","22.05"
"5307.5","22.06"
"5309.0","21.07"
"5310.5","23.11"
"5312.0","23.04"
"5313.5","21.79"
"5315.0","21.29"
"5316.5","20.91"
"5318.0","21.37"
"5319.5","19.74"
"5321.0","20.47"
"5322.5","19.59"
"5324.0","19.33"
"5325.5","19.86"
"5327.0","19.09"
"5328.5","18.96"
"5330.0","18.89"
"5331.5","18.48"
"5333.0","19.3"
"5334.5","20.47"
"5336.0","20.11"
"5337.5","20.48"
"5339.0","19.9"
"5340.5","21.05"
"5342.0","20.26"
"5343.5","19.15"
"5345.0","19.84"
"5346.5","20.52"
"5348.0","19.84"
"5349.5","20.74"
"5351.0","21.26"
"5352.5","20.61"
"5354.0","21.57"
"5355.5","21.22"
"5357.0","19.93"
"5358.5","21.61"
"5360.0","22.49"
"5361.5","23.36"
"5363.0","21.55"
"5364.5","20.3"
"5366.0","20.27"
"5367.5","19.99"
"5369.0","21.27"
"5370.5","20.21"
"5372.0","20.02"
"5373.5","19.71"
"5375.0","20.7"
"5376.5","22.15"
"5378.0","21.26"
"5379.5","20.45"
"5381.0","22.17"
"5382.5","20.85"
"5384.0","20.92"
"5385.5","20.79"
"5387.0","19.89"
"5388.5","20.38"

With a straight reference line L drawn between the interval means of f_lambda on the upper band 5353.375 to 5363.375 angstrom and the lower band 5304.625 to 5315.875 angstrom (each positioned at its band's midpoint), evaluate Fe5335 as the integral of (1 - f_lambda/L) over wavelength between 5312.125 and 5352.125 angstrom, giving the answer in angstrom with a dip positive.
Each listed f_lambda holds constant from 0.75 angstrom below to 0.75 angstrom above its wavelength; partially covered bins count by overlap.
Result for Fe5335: 3.10 angstrom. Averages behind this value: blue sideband 22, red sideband 21.7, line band 20.2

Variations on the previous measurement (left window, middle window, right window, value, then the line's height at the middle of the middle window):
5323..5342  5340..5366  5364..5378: -0.94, 20.1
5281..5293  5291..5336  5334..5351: 0.29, 20.6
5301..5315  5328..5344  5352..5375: 1.20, 21.4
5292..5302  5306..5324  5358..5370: -0.95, 20.2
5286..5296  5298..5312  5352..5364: -0.14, 21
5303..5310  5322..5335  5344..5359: 1.16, 21.2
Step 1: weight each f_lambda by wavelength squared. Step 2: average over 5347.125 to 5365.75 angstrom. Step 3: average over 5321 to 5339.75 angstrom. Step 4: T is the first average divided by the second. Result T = 1.09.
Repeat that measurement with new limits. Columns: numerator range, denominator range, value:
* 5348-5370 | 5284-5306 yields 1.05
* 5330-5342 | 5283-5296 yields 0.98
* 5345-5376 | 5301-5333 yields 1.03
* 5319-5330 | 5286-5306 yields 0.95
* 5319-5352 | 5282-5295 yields 0.97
